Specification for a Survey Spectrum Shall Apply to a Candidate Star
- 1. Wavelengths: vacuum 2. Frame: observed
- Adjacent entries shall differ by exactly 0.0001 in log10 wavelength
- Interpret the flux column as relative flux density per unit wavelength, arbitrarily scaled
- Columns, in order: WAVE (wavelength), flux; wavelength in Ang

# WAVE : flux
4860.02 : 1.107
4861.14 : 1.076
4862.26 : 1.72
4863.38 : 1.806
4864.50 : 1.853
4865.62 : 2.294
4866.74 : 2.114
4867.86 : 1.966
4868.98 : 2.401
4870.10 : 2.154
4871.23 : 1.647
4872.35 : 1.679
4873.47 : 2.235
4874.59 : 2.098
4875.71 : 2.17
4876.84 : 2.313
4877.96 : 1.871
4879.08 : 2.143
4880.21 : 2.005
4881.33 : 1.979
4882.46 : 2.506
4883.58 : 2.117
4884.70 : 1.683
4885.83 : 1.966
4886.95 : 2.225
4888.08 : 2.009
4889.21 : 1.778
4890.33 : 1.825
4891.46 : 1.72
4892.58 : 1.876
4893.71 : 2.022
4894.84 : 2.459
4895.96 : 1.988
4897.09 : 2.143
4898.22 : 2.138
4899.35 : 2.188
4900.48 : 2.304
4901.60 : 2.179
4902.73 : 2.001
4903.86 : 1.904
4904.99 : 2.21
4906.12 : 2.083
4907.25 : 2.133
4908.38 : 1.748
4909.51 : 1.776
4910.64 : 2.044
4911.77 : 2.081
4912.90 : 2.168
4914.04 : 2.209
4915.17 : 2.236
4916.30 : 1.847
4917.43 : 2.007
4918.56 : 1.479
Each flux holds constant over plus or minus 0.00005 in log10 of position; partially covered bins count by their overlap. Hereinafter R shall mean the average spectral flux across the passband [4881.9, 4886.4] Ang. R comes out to 2.07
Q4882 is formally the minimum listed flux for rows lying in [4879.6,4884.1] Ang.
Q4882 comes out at 1.979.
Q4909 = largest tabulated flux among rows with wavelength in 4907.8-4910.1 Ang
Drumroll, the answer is 1.776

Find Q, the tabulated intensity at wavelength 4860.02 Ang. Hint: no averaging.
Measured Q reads 1.107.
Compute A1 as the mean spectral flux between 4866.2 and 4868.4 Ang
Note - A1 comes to 2.04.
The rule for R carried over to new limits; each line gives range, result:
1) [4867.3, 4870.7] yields 2.17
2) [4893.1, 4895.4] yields 2.23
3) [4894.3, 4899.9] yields 2.18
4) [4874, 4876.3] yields 2.13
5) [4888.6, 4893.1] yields 1.8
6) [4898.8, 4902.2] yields 2.23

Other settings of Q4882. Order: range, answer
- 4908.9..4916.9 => 1.776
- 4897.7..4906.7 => 1.904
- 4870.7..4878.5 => 1.647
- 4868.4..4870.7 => 2.154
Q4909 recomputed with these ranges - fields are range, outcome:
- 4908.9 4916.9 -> 2.236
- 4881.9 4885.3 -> 2.506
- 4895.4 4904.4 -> 2.304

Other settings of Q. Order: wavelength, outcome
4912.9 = 2.168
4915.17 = 2.236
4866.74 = 2.114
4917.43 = 2.007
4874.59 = 2.098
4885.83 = 1.966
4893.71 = 2.022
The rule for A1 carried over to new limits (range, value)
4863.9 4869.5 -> 2.12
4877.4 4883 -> 2.1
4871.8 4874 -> 1.96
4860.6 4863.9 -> 1.53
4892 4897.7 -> 2.1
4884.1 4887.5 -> 1.96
